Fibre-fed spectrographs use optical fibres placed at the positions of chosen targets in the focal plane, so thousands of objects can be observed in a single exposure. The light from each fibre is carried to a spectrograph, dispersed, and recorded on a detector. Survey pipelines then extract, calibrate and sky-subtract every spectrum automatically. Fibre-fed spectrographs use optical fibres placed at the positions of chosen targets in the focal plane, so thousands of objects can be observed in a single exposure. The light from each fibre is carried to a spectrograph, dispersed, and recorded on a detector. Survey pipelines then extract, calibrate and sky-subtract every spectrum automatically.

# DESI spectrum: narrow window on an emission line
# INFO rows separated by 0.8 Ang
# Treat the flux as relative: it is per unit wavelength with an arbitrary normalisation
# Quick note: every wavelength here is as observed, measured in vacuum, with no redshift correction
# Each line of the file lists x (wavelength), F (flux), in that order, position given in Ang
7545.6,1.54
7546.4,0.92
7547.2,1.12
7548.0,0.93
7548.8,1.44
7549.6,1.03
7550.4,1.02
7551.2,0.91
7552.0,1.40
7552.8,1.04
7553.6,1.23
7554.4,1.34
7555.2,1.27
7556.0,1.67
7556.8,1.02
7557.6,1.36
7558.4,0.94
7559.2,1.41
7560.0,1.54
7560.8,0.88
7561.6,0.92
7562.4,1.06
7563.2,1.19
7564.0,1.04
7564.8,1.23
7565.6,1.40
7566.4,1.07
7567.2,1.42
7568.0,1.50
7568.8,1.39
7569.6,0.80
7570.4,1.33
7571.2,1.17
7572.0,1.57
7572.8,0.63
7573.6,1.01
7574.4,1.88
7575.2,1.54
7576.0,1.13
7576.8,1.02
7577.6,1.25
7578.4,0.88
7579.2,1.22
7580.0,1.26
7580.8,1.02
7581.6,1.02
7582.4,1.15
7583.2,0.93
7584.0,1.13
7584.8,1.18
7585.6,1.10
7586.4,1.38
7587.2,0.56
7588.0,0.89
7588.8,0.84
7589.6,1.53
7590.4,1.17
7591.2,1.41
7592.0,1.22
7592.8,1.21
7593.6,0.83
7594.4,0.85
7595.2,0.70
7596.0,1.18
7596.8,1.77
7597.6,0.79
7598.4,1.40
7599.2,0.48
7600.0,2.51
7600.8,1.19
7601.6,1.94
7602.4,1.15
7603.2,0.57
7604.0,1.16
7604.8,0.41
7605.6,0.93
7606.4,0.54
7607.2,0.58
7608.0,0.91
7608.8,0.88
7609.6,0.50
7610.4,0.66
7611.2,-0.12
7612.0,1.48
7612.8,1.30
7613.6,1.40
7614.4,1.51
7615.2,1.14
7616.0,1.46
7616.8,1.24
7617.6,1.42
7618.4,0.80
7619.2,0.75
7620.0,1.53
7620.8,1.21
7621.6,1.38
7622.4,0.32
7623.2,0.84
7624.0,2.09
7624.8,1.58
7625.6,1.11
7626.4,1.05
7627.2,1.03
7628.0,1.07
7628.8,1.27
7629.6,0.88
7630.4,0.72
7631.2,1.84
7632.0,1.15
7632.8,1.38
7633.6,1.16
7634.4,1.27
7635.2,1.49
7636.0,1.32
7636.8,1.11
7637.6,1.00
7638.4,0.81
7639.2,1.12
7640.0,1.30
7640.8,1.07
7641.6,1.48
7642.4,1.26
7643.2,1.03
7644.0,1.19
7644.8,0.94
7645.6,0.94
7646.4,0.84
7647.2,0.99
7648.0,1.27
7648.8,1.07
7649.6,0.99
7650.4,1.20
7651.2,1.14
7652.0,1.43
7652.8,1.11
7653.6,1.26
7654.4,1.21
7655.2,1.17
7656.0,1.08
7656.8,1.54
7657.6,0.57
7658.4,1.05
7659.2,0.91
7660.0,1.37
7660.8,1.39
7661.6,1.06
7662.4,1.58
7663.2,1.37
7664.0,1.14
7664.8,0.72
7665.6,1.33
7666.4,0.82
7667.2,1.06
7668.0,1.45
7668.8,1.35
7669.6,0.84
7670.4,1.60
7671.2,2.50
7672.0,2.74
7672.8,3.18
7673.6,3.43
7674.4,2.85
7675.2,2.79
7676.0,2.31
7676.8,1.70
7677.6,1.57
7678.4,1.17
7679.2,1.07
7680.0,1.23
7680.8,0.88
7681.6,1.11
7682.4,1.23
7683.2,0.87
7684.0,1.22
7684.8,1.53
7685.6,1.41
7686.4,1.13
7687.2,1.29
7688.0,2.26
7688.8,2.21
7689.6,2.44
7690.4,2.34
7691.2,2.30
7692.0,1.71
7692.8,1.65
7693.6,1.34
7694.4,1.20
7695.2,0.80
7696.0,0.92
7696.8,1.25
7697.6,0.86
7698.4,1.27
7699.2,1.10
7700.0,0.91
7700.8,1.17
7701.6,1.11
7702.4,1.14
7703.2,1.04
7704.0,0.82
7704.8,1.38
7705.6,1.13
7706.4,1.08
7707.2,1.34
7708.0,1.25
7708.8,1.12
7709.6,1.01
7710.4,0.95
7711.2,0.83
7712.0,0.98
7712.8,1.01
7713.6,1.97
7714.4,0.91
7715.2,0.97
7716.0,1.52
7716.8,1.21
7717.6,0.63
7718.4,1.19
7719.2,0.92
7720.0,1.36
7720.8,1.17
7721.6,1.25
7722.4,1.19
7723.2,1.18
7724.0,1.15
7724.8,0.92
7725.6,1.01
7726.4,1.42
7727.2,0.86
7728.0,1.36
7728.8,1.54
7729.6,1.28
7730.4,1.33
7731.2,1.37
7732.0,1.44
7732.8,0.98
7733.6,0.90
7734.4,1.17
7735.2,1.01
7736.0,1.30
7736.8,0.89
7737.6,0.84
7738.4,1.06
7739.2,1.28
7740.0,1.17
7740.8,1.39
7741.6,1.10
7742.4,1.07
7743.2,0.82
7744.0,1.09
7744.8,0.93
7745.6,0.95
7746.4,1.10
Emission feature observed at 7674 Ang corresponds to [S II]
